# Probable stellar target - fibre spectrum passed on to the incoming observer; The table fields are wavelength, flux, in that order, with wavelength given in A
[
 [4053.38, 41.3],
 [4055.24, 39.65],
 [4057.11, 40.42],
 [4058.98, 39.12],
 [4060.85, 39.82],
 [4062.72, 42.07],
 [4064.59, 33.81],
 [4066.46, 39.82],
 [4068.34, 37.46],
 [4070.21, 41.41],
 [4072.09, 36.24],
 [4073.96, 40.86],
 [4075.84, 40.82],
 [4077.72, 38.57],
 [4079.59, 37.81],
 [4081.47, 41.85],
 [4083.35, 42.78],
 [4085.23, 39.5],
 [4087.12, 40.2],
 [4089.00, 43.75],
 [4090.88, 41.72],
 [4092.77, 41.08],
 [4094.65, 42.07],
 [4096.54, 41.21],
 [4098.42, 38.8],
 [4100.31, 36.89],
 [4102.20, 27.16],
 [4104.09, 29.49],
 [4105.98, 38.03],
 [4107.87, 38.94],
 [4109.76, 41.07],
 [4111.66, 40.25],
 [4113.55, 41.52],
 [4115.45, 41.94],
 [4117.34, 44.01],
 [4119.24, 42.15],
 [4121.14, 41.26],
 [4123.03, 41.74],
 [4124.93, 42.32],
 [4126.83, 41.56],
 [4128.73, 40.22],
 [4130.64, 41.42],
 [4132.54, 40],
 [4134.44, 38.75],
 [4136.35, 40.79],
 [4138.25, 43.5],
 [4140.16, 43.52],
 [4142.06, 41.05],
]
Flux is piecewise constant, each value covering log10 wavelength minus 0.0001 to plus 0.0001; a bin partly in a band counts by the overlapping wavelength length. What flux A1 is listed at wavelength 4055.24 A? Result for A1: 39.65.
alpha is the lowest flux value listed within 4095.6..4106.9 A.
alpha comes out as 27.16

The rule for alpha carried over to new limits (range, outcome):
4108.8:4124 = 40.25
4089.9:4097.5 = 41.08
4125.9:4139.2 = 38.75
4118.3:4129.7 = 40.22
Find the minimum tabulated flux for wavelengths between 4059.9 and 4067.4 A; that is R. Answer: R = 33.81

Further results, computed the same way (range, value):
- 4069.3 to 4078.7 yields 36.24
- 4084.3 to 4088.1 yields 39.5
